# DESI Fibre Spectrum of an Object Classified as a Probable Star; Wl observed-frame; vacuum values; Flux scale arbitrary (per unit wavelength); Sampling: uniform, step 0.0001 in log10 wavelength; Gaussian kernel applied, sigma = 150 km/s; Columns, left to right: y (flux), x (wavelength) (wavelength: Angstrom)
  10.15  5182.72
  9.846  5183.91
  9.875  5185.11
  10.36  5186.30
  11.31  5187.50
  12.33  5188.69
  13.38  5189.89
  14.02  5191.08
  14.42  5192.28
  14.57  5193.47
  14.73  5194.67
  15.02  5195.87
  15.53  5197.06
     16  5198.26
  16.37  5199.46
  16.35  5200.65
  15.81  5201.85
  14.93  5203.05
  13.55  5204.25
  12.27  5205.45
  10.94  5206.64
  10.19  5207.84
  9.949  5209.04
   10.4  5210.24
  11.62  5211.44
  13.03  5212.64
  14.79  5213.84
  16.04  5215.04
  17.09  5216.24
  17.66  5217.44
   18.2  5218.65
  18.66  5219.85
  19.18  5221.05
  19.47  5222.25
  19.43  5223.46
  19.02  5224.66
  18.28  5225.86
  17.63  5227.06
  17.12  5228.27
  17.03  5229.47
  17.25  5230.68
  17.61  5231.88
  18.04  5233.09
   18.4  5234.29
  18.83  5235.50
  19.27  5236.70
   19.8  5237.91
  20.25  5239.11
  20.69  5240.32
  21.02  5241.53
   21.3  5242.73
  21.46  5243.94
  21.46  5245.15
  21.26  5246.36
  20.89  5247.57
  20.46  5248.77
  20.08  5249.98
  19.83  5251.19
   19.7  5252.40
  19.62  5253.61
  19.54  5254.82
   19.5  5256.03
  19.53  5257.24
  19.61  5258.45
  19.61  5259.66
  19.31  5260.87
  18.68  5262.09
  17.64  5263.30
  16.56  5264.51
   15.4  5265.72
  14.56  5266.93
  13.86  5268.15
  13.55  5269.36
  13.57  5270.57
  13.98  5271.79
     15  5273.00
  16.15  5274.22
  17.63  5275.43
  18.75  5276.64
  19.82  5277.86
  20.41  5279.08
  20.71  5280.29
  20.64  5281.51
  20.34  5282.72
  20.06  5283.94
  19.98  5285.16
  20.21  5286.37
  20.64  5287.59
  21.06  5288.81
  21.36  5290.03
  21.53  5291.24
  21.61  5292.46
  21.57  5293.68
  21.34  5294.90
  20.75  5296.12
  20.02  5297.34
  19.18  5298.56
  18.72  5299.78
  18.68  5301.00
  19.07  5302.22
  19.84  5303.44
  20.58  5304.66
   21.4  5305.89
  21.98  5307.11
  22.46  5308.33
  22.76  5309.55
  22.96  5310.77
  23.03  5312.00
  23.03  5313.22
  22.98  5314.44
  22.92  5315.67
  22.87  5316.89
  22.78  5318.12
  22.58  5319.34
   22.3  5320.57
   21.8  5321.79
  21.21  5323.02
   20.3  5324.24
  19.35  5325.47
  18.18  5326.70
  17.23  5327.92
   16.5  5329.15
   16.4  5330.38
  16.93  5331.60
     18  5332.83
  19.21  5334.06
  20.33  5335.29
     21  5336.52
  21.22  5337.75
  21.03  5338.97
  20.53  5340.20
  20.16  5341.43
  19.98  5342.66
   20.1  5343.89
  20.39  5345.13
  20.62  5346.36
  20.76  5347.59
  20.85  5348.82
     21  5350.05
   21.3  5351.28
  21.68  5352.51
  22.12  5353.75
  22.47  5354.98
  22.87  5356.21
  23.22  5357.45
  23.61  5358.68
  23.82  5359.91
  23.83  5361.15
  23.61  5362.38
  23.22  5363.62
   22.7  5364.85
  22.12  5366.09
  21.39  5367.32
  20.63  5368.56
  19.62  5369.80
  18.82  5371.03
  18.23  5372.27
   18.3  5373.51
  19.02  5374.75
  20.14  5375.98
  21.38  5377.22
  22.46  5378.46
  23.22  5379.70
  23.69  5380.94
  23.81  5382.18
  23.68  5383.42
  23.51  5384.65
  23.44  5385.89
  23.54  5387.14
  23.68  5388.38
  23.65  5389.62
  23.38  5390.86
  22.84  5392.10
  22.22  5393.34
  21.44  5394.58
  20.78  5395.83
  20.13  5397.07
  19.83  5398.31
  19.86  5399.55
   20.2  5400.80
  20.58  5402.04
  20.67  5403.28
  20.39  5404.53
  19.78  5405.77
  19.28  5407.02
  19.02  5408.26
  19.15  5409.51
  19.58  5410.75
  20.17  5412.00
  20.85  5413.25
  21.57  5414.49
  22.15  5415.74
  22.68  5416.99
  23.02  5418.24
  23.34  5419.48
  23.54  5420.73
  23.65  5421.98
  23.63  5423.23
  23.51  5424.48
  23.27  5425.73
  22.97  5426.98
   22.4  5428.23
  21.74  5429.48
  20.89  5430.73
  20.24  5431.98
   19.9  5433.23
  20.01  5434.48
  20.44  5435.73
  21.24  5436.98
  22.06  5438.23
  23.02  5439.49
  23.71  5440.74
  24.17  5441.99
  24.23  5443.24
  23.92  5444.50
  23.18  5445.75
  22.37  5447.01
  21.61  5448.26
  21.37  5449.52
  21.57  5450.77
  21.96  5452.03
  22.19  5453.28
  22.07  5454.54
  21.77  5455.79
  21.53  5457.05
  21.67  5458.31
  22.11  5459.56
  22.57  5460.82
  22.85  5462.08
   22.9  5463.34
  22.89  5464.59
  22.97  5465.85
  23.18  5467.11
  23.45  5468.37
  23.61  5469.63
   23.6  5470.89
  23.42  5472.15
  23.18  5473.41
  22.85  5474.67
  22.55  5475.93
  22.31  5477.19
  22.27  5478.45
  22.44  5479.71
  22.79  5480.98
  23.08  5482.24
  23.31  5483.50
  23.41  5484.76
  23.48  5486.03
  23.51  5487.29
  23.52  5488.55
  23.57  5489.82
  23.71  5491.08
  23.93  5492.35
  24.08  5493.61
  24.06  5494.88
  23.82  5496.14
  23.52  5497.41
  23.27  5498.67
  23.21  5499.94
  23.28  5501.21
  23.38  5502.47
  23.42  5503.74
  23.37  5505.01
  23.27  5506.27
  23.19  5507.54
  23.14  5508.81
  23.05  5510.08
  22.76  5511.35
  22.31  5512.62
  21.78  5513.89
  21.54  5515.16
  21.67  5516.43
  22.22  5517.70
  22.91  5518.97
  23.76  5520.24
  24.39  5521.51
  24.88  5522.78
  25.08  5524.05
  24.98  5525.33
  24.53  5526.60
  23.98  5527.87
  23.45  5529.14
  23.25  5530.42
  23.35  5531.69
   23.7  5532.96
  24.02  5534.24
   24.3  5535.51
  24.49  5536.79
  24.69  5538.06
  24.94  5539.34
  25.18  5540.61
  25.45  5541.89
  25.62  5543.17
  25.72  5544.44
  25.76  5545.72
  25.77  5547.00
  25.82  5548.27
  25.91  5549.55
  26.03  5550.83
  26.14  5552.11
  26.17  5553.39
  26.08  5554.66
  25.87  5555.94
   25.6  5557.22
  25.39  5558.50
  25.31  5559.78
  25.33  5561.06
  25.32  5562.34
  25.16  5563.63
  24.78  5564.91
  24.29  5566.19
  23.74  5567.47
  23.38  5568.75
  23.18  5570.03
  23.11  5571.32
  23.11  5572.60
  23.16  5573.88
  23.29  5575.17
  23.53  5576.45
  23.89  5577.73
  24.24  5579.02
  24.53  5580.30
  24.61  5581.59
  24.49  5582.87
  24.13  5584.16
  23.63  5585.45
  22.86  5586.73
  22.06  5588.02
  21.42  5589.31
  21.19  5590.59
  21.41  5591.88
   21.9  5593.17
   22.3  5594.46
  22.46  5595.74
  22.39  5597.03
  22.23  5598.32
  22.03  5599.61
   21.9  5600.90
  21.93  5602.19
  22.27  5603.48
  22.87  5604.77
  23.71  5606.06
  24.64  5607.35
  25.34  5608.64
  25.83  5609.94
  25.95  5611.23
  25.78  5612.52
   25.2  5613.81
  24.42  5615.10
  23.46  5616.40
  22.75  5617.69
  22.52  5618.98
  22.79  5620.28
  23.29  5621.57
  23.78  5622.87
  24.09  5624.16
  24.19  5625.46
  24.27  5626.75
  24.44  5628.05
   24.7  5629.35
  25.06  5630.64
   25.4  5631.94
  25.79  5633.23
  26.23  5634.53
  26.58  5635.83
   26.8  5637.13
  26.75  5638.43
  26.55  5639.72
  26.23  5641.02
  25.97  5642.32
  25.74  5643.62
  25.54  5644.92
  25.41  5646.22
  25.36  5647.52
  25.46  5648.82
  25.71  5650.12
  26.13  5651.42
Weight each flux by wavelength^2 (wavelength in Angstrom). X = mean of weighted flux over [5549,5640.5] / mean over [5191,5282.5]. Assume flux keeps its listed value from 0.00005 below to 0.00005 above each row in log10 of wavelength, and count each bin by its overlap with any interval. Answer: 1.6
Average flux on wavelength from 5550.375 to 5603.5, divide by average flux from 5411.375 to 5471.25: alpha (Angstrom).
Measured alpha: 1.1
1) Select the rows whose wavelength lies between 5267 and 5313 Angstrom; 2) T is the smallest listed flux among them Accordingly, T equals 13.55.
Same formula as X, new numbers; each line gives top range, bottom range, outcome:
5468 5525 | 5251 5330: 1.28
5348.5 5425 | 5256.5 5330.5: 1.15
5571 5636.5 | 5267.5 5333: 1.33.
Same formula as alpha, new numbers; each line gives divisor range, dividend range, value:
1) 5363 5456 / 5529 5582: 1.14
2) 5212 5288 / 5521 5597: 1.31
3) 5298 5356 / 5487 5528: 1.13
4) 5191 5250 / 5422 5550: 1.37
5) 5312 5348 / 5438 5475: 1.11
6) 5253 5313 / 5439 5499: 1.19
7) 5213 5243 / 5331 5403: 1.16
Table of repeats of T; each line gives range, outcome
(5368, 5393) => 18.23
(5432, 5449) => 19.9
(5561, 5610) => 21.19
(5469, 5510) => 22.27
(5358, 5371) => 19.62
